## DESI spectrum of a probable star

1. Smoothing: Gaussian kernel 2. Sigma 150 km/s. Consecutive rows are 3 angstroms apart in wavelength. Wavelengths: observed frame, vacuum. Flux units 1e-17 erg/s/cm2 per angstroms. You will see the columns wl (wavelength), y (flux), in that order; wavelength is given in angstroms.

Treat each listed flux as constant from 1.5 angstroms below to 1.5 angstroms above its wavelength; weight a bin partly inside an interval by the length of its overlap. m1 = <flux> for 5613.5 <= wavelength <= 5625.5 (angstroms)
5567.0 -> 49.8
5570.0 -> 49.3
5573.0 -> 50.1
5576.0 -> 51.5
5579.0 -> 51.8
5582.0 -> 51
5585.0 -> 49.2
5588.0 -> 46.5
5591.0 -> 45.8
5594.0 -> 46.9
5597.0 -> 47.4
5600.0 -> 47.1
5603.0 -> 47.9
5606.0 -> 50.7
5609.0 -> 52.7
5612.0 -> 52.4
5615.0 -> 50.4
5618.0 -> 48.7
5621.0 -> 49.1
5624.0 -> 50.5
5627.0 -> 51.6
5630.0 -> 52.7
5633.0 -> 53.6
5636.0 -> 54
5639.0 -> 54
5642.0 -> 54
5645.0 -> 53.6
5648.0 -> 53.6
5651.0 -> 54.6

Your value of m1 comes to 49.7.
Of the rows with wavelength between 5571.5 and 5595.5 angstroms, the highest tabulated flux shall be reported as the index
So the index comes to 51.8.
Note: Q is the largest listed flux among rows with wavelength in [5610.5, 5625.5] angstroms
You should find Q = 52.4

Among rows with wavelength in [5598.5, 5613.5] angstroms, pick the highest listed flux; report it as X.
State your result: 52.7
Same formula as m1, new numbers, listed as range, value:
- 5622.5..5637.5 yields 52.5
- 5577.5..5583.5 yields 51.4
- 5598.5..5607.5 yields 48.6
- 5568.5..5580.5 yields 50.7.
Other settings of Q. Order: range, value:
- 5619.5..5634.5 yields 53.6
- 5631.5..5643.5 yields 54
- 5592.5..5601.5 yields 47.4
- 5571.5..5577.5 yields 51.5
